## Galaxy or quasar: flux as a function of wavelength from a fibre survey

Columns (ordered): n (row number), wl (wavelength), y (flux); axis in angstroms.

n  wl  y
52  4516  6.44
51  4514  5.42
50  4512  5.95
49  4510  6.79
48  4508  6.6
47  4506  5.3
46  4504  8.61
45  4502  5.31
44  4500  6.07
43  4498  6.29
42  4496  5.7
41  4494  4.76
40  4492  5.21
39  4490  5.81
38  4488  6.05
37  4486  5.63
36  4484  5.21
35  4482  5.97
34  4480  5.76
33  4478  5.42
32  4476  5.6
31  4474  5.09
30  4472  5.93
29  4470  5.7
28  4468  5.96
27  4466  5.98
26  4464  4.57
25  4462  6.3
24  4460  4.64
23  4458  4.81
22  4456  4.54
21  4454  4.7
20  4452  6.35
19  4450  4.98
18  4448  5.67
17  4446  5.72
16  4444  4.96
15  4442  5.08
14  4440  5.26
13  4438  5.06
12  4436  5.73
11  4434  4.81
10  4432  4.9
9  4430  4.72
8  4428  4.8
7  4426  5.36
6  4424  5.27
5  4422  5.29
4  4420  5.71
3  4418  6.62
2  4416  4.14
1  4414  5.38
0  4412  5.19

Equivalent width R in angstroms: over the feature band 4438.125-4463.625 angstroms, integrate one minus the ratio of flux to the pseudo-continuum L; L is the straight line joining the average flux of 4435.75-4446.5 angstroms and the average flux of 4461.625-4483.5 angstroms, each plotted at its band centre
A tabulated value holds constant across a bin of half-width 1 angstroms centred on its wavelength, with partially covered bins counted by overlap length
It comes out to 0.7 angstroms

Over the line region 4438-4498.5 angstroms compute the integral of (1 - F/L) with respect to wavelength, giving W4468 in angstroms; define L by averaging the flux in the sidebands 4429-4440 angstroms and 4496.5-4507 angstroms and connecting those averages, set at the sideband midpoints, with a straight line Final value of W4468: 2.4 angstroms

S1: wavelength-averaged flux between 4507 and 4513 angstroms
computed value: 6.45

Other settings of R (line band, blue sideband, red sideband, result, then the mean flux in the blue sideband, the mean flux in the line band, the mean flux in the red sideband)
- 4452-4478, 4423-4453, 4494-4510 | 1.3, 5.24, 5.36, 6.21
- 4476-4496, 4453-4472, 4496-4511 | 1.2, 5.28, 5.55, 6.38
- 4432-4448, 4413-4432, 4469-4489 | 0.4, 5.24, 5.24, 5.64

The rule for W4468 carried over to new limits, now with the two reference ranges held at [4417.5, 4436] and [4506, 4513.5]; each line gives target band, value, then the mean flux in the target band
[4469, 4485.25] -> 0.7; 5.59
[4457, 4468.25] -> 0.7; 5.34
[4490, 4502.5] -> 1.0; 5.59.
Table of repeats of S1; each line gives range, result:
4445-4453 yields 5.68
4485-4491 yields 5.83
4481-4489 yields 5.71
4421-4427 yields 5.31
